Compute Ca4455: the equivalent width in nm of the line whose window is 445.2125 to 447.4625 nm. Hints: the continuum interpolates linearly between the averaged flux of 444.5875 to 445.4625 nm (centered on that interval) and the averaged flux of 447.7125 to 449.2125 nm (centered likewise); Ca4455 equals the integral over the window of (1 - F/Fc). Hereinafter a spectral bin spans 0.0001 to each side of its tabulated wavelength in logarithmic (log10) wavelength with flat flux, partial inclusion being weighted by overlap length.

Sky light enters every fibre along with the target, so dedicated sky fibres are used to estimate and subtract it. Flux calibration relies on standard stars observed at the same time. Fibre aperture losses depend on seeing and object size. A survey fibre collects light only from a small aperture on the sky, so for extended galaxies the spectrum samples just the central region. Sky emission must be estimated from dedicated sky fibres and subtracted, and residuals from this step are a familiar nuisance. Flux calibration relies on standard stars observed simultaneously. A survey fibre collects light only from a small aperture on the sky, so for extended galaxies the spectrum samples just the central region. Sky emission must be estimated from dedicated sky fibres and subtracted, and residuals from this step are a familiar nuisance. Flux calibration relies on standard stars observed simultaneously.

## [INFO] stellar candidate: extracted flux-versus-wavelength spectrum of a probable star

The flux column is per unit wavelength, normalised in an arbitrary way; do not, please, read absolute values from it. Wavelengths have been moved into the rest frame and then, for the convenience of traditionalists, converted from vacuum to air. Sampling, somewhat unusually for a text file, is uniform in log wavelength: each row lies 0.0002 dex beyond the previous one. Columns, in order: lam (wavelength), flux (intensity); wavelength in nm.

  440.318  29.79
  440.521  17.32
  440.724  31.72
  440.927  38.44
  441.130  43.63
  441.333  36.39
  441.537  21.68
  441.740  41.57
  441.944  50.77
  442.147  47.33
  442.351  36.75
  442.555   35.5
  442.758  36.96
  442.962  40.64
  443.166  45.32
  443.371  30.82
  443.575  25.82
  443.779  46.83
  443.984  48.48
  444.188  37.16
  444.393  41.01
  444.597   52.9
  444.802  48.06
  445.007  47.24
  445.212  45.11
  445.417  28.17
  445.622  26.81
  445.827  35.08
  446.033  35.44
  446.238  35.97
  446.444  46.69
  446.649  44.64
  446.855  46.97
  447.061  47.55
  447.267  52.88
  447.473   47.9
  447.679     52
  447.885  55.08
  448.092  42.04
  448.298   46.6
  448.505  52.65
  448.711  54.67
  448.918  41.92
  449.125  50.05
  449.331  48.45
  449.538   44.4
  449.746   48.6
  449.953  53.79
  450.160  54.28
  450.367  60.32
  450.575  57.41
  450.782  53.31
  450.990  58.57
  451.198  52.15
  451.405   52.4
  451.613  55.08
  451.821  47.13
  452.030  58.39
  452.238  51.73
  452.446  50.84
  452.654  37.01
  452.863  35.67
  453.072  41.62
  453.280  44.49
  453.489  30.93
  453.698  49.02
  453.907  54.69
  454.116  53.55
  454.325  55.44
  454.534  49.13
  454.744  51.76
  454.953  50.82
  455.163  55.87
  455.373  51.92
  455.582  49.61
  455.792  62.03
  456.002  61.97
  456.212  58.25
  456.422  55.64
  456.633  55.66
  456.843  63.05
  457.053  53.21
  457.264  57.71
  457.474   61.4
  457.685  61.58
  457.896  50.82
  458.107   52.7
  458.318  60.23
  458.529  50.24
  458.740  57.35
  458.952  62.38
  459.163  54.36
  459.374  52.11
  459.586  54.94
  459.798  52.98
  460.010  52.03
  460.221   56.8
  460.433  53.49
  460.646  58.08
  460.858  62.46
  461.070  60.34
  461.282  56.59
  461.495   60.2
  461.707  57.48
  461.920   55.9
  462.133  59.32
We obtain 0.280 nm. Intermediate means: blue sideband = 44.4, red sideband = 49.1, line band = 40.6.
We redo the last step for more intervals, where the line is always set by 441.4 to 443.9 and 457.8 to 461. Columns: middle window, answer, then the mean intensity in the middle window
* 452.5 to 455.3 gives 0.16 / 47.1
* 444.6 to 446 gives 0.06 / 39.3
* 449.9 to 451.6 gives -0.32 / 55.3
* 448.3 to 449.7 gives -0.12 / 48.5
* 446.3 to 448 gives -0.23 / 48.8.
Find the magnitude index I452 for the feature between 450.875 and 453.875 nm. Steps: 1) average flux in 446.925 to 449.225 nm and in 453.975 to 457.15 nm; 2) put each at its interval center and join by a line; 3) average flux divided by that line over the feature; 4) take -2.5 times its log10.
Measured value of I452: 0.11 mag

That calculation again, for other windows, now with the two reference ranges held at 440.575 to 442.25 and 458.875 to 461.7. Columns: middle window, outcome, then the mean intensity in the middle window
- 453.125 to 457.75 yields -0.04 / 53.8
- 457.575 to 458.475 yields -0.03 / 56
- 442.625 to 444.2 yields 0.03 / 39.1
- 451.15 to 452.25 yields -0.10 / 52.9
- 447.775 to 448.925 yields -0.10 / 49.4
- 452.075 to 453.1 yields 0.11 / 44.4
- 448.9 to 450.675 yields -0.11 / 51.5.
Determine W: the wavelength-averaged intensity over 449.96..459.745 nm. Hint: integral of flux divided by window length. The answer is 53.3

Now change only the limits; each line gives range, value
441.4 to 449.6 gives 42.9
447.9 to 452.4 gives 51.7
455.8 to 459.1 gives 57.6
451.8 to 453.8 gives 44.6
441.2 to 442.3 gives 39.5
